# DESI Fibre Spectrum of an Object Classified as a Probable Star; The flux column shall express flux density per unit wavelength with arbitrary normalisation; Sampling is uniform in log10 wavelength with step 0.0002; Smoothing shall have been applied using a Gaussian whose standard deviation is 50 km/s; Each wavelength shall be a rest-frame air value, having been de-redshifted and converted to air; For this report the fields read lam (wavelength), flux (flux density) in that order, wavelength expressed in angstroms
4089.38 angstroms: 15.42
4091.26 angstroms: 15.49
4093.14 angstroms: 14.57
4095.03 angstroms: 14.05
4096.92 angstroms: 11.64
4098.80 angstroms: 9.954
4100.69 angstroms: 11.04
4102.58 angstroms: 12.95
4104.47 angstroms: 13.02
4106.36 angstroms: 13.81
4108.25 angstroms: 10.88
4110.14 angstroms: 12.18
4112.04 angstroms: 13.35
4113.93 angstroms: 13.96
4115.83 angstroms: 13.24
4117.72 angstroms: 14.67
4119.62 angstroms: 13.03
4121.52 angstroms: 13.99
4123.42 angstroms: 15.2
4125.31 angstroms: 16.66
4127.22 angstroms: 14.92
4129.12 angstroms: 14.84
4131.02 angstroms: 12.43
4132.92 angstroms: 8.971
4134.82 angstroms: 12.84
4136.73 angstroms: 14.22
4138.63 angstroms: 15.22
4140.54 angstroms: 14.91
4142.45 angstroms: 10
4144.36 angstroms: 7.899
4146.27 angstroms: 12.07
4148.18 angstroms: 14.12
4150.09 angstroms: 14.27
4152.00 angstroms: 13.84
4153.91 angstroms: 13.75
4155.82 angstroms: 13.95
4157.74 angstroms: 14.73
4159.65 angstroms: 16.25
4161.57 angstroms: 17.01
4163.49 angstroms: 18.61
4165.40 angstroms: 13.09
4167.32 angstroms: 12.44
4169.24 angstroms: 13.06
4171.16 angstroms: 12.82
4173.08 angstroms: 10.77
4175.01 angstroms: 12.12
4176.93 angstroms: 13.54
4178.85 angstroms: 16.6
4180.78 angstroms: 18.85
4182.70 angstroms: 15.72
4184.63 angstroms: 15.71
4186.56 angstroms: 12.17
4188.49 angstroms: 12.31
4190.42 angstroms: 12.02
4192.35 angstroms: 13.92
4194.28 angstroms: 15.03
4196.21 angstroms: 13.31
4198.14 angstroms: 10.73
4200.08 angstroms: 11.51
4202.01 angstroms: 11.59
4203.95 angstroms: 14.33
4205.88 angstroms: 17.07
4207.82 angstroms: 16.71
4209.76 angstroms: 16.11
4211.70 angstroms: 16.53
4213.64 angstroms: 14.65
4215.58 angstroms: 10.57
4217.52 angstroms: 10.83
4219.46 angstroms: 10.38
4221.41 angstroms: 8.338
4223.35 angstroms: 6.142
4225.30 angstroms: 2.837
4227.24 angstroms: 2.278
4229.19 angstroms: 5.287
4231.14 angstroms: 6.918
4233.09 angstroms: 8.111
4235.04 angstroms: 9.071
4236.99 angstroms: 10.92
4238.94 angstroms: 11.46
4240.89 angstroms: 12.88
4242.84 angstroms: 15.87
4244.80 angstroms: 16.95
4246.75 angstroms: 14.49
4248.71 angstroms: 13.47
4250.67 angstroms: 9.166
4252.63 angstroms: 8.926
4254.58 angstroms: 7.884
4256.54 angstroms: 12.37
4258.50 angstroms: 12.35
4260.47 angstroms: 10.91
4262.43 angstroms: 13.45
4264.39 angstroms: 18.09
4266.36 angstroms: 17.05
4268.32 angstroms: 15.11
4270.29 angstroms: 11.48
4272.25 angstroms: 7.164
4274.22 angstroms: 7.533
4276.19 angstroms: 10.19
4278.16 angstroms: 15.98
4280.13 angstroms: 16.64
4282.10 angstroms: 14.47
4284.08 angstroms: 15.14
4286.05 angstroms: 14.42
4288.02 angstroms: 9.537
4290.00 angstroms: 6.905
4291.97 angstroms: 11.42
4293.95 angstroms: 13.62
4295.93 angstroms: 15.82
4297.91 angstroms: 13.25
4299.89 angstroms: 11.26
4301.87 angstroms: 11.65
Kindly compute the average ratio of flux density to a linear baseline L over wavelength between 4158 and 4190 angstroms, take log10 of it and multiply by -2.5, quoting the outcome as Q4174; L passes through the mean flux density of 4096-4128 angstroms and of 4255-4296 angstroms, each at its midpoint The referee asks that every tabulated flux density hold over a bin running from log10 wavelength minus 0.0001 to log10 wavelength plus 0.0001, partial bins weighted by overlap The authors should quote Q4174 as -0.110 mag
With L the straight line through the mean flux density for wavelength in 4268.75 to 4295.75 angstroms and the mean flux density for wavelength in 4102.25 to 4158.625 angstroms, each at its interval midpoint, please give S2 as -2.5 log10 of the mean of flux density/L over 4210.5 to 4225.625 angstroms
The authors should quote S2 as 0.207 mag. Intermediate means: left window 13.3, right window 12.1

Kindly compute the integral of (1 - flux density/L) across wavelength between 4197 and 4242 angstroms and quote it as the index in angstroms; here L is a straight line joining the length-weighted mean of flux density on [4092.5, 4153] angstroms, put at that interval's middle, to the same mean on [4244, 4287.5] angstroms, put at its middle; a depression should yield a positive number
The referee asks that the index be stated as 7.8 angstroms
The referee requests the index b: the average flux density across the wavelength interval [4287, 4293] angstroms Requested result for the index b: 9.35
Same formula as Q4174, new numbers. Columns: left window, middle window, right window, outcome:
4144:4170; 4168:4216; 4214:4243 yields -0.22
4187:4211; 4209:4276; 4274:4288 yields 0.23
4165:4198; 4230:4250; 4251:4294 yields 0.07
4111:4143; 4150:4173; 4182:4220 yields -0.05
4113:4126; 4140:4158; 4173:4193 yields 0.11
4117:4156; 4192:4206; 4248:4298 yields -0.02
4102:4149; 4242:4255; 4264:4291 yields 0.02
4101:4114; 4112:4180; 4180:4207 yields -0.04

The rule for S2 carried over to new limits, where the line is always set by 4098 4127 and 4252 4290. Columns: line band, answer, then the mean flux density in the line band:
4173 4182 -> -0.145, 14.8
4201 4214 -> -0.196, 15.3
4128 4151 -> 0.038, 12.7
